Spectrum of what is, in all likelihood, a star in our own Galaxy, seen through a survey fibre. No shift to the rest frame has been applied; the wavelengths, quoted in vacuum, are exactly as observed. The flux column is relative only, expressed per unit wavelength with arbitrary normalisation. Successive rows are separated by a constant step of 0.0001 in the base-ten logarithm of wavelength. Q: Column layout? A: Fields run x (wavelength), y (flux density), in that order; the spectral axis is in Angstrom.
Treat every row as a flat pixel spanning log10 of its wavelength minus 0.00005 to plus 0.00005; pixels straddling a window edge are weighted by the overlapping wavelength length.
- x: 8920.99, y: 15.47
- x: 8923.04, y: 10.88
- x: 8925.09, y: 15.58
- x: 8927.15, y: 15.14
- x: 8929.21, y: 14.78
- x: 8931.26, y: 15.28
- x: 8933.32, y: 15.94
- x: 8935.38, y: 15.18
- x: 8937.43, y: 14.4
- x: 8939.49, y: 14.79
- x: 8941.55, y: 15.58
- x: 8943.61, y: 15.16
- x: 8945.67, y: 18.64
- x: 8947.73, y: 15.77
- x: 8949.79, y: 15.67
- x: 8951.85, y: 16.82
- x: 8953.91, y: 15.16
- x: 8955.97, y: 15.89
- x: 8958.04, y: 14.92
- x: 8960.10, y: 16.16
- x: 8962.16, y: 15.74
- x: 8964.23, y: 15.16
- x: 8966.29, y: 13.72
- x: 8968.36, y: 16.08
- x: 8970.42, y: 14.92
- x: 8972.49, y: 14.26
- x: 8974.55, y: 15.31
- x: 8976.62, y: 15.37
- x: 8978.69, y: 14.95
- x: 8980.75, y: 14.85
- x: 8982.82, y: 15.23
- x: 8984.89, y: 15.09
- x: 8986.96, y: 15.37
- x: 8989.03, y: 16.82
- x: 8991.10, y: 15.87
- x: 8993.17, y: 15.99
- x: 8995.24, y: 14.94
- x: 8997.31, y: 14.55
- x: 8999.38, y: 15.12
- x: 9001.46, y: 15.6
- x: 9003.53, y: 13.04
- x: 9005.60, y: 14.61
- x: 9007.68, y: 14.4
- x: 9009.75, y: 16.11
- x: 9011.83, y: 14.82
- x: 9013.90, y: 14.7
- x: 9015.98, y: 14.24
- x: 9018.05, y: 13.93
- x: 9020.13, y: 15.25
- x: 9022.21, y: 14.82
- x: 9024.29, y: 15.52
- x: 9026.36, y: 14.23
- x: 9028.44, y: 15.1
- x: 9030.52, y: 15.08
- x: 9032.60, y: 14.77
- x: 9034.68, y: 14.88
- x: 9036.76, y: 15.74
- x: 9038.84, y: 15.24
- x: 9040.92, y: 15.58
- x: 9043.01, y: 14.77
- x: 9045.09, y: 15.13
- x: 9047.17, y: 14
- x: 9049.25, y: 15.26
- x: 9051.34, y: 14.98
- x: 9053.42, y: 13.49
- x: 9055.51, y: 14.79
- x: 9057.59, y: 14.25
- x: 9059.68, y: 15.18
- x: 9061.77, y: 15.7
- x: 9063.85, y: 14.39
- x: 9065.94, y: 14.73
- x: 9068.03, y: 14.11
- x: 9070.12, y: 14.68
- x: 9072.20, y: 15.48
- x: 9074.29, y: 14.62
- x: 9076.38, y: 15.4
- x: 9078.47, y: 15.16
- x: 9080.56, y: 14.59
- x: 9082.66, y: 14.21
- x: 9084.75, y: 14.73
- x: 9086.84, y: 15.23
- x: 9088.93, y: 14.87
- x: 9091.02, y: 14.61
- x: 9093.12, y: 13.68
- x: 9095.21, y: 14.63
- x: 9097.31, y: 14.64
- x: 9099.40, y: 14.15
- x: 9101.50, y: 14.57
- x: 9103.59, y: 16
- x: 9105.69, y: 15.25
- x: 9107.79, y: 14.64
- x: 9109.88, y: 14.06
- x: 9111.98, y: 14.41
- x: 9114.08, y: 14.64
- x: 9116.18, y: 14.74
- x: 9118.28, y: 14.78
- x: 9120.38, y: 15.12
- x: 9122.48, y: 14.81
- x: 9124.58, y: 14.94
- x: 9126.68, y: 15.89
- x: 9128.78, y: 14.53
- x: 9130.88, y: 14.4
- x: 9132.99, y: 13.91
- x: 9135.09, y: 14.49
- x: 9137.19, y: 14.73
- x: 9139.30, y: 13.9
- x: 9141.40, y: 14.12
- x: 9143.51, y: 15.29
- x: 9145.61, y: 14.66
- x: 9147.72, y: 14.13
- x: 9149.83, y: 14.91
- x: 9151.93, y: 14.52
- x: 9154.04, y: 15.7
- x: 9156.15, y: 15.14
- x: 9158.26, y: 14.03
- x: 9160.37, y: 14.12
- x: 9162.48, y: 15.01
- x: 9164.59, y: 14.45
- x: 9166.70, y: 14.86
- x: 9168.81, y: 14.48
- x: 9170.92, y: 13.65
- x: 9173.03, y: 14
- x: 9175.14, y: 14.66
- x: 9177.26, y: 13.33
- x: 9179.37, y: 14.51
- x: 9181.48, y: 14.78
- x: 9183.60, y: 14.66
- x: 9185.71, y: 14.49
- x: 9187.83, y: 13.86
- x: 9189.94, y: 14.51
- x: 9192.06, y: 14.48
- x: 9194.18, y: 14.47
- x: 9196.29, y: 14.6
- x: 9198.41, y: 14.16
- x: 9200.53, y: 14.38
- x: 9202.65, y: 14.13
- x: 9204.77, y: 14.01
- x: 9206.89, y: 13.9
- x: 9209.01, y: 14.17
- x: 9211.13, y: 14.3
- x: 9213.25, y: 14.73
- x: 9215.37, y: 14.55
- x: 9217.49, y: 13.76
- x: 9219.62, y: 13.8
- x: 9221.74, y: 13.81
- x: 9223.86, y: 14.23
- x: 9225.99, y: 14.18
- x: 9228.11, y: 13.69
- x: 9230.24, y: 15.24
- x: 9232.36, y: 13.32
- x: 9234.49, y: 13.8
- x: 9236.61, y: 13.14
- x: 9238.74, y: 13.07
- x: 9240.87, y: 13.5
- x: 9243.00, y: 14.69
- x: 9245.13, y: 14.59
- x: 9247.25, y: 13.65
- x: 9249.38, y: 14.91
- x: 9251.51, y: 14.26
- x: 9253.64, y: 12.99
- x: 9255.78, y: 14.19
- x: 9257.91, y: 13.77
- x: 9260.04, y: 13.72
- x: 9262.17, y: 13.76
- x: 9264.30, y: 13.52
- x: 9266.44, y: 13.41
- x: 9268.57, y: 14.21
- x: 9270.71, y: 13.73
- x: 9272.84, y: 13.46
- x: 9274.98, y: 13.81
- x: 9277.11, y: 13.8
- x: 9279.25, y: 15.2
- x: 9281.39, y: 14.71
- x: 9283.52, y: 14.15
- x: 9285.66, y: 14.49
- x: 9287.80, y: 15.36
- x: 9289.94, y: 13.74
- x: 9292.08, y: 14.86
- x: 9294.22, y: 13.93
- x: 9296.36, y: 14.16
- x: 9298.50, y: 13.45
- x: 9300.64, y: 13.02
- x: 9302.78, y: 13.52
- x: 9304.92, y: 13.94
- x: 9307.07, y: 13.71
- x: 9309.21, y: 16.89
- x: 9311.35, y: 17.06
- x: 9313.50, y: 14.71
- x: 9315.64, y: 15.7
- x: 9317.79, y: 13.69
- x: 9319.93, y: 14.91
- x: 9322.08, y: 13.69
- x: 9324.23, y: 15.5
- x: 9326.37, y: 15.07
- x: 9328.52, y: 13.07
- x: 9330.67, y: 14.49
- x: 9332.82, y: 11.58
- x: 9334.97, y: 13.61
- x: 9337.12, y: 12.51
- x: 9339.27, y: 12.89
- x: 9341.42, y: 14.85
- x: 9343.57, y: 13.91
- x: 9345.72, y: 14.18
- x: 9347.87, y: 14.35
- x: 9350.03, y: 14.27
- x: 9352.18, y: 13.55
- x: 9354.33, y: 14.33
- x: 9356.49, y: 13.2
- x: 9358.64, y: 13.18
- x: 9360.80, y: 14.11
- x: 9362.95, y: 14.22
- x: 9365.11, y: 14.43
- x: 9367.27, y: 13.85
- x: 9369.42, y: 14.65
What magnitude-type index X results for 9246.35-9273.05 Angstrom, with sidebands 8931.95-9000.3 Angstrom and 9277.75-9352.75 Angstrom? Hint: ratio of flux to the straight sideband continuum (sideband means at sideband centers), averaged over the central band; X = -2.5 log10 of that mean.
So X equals 0.05 mag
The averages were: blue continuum 15.4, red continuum 14.3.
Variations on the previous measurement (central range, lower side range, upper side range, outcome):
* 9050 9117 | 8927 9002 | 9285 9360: 0.02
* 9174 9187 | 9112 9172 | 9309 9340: 0.01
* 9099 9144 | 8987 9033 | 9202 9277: -0.02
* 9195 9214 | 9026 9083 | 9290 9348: 0.02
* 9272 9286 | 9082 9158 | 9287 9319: 0.02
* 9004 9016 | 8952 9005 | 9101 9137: 0.03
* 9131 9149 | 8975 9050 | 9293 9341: 0.02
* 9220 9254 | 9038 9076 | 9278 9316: 0.05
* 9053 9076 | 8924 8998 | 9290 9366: 0.02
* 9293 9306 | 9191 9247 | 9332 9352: 0.01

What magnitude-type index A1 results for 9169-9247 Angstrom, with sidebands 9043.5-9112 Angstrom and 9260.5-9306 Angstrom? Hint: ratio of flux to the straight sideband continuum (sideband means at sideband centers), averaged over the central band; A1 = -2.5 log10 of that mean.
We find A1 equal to 0.010 mag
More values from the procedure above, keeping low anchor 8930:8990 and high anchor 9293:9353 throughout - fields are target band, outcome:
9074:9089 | 0.012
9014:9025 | 0.038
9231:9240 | 0.083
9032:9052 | 0.009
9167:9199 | 0.025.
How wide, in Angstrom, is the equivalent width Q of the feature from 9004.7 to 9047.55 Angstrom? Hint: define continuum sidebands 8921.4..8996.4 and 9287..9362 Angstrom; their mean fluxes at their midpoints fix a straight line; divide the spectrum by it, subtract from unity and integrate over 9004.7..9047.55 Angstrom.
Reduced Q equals 0.5 Angstrom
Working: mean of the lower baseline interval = 15.3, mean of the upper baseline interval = 14.1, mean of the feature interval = 14.9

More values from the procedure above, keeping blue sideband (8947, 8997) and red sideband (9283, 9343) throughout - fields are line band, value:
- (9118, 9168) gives 0.5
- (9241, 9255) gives 0.3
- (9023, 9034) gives 0.2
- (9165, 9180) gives 0.5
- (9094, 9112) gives 0.3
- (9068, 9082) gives 0.1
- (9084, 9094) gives 0.2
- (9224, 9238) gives 0.6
